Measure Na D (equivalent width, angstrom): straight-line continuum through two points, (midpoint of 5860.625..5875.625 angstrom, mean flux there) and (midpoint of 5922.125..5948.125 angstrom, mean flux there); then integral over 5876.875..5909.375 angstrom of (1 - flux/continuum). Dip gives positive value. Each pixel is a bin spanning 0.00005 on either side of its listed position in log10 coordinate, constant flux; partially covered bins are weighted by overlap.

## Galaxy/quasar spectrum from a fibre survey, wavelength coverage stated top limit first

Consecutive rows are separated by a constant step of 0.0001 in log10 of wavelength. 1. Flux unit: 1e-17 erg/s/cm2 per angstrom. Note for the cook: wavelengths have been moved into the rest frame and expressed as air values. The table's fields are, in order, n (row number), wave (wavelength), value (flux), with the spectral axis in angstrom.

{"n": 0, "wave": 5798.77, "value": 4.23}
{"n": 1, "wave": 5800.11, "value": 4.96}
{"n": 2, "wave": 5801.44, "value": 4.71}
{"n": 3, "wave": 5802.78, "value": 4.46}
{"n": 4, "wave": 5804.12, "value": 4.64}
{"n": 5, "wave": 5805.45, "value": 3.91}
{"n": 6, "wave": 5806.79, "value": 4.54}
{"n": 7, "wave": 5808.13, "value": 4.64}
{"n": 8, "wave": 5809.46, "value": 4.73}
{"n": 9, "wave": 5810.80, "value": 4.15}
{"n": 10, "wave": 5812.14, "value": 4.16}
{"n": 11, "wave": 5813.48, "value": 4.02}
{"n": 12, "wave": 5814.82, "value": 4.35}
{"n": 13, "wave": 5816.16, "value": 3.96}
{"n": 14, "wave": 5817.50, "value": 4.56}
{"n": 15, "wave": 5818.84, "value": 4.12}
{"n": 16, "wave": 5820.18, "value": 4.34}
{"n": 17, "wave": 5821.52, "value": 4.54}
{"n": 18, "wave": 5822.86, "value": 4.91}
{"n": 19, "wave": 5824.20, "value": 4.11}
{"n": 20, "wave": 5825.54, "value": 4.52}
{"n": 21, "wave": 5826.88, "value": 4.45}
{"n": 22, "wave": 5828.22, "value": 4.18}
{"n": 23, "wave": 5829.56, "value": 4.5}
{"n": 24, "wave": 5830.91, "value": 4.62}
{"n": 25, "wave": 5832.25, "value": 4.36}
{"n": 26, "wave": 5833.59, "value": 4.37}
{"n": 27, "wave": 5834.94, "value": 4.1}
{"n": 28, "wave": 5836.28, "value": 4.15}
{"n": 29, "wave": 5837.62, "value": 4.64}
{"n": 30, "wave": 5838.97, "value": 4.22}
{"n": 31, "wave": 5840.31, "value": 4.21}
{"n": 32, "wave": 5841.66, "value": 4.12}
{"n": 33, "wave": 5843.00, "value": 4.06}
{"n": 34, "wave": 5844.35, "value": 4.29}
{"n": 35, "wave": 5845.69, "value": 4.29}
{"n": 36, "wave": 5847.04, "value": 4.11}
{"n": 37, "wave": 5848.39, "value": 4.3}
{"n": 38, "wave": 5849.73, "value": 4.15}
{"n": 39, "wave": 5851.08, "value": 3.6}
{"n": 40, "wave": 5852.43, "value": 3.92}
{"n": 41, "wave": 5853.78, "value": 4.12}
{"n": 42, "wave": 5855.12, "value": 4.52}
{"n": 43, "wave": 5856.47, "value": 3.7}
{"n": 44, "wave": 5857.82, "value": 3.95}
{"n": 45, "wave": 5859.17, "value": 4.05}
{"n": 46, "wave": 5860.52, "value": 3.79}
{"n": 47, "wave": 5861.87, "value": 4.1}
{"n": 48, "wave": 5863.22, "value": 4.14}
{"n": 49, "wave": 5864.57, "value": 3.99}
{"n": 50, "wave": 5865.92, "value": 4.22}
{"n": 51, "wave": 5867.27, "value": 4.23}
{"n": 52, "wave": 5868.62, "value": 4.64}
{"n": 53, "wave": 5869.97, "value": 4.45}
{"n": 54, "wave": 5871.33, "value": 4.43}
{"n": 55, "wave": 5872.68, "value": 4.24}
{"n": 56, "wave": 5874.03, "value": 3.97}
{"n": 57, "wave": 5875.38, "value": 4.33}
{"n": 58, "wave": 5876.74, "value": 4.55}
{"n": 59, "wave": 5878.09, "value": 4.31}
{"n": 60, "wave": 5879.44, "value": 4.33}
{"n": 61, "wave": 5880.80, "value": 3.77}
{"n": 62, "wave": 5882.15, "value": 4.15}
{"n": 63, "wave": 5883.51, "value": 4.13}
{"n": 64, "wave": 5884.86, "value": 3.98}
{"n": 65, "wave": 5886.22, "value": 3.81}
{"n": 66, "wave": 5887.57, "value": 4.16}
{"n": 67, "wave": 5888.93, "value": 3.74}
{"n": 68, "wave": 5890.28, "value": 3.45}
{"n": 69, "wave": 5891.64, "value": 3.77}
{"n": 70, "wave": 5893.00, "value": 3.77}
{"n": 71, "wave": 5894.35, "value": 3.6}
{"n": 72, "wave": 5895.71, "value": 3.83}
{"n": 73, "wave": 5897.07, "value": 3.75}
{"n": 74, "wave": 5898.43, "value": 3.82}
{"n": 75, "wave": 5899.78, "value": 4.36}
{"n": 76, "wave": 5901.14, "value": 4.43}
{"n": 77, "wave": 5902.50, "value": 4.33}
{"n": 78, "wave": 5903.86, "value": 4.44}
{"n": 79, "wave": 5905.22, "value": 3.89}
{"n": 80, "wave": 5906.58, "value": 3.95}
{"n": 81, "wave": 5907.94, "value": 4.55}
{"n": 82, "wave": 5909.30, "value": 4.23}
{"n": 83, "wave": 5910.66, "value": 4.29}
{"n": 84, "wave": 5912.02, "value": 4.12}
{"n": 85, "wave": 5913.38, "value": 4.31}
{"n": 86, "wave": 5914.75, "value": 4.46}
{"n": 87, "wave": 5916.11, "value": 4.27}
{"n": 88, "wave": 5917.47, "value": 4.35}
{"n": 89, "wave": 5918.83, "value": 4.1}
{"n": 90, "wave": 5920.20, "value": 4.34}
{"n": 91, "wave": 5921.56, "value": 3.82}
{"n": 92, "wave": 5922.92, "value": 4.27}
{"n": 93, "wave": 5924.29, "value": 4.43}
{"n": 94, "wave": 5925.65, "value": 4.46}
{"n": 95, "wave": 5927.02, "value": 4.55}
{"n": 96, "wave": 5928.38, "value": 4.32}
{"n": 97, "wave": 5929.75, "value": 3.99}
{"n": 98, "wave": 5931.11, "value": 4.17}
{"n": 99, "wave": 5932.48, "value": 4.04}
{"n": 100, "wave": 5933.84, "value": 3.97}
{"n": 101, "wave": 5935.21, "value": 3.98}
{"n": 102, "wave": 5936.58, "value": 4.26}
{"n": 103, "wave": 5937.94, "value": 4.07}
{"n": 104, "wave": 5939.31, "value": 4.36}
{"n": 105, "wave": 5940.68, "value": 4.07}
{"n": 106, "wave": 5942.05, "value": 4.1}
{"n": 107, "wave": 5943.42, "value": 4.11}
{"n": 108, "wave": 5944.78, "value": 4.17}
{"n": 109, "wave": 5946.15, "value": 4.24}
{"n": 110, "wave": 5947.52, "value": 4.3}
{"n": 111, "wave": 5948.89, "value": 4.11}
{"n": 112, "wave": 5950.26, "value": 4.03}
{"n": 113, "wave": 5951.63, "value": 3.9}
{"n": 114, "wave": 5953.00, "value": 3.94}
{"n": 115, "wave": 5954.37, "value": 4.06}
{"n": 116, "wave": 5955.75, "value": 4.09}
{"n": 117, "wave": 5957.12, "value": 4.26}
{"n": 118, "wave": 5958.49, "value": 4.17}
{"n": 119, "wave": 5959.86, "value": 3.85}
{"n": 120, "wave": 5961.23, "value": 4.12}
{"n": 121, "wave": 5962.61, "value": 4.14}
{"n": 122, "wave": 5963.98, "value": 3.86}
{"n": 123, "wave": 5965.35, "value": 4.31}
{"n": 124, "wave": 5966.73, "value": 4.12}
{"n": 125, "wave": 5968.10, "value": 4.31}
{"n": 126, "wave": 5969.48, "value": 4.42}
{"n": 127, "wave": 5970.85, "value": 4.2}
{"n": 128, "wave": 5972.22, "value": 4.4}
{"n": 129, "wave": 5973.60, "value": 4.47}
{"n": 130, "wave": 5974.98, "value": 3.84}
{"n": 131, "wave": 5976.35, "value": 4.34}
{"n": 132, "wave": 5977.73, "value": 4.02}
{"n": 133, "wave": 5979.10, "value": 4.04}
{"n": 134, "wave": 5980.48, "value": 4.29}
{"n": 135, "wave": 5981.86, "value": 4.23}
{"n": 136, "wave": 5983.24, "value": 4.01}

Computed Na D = 1.47 angstrom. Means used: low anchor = 4.23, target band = 4.03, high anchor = 4.2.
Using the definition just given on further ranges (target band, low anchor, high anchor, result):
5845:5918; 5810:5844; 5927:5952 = 1.9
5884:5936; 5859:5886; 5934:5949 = 0.8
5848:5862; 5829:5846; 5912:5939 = 0.9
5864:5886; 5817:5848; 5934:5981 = 0.2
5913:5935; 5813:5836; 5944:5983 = -0.1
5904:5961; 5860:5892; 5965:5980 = 0.1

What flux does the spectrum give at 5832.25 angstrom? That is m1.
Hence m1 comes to 4.36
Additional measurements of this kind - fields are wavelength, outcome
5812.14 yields 4.16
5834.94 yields 4.1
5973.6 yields 4.47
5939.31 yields 4.36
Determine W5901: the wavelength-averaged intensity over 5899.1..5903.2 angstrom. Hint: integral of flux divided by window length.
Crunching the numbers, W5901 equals 4.38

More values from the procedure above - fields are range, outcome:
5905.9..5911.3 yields 4.26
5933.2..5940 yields 4.13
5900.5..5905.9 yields 4.27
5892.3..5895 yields 3.69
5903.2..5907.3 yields 4.1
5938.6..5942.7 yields 4.17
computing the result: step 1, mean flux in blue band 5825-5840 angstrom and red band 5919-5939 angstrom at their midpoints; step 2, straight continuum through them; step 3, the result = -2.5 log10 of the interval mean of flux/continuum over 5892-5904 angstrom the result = 0.062 mag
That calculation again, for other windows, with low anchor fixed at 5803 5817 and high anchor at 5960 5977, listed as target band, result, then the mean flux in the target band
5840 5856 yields 0.040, 4.13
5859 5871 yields 0.022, 4.19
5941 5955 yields 0.031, 4.1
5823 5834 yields -0.028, 4.42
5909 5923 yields 0.002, 4.23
